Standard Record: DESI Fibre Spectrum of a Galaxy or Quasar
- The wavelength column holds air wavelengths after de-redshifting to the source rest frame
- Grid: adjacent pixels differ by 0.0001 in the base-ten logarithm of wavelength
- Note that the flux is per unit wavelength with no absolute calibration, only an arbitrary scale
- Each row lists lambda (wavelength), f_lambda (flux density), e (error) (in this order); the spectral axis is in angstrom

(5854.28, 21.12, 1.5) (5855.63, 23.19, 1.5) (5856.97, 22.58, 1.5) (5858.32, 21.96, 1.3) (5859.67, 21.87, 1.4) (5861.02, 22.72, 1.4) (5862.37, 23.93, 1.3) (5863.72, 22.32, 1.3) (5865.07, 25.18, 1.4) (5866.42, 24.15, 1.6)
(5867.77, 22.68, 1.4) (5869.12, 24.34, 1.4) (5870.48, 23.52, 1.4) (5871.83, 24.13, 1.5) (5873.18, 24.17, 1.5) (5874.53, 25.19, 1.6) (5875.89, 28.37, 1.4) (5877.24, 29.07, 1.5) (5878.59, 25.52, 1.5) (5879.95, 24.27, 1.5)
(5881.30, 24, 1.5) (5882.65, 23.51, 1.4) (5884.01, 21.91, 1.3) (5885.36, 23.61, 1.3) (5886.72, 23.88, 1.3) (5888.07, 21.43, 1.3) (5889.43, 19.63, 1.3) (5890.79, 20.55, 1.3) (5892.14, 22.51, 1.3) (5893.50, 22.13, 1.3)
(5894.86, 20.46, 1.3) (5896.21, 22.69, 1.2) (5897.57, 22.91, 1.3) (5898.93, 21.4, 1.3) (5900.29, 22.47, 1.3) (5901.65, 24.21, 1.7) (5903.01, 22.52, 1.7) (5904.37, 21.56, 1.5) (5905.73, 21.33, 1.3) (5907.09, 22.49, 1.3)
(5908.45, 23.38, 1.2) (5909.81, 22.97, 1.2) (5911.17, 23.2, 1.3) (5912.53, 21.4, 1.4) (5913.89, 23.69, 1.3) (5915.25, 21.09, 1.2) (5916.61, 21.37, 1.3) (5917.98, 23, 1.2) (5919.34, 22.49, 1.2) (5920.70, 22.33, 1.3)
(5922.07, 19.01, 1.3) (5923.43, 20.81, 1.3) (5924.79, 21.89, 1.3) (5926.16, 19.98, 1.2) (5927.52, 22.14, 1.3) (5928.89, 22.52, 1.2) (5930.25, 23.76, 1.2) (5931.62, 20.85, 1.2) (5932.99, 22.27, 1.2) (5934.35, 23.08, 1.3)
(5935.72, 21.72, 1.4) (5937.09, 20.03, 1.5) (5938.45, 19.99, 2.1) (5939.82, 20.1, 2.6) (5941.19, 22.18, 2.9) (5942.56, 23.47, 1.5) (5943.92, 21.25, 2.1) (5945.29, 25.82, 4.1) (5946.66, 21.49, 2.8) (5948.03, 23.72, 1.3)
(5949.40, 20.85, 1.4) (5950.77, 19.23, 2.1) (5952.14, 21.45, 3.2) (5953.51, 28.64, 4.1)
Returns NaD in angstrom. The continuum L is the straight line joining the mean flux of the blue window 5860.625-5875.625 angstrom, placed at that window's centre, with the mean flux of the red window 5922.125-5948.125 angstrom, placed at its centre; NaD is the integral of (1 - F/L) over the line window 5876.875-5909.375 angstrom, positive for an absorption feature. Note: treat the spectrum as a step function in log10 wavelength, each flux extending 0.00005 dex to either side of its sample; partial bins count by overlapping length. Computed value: 0.6 angstrom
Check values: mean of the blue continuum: 24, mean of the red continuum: 21.8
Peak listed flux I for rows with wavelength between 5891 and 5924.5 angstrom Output 24.21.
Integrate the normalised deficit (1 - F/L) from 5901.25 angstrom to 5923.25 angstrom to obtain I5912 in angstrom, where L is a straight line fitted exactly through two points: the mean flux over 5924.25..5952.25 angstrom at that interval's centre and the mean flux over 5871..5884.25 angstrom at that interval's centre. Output 1.0 angstrom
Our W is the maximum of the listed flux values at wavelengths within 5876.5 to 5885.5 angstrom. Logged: 29.07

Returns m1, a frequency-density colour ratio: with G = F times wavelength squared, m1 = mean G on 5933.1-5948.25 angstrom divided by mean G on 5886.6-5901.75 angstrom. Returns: 1.02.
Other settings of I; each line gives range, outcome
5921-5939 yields 23.76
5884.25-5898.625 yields 23.88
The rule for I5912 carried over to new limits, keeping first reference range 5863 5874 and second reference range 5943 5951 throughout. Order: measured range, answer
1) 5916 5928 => 0.7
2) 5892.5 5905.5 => 0.6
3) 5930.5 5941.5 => 0.6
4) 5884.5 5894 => 0.6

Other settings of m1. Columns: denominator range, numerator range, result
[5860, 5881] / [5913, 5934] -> 0.90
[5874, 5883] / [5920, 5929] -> 0.83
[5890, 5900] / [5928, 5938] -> 1.02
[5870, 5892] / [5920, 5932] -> 0.91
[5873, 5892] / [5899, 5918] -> 0.95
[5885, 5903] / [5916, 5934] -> 0.99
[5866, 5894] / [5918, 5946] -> 0.94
